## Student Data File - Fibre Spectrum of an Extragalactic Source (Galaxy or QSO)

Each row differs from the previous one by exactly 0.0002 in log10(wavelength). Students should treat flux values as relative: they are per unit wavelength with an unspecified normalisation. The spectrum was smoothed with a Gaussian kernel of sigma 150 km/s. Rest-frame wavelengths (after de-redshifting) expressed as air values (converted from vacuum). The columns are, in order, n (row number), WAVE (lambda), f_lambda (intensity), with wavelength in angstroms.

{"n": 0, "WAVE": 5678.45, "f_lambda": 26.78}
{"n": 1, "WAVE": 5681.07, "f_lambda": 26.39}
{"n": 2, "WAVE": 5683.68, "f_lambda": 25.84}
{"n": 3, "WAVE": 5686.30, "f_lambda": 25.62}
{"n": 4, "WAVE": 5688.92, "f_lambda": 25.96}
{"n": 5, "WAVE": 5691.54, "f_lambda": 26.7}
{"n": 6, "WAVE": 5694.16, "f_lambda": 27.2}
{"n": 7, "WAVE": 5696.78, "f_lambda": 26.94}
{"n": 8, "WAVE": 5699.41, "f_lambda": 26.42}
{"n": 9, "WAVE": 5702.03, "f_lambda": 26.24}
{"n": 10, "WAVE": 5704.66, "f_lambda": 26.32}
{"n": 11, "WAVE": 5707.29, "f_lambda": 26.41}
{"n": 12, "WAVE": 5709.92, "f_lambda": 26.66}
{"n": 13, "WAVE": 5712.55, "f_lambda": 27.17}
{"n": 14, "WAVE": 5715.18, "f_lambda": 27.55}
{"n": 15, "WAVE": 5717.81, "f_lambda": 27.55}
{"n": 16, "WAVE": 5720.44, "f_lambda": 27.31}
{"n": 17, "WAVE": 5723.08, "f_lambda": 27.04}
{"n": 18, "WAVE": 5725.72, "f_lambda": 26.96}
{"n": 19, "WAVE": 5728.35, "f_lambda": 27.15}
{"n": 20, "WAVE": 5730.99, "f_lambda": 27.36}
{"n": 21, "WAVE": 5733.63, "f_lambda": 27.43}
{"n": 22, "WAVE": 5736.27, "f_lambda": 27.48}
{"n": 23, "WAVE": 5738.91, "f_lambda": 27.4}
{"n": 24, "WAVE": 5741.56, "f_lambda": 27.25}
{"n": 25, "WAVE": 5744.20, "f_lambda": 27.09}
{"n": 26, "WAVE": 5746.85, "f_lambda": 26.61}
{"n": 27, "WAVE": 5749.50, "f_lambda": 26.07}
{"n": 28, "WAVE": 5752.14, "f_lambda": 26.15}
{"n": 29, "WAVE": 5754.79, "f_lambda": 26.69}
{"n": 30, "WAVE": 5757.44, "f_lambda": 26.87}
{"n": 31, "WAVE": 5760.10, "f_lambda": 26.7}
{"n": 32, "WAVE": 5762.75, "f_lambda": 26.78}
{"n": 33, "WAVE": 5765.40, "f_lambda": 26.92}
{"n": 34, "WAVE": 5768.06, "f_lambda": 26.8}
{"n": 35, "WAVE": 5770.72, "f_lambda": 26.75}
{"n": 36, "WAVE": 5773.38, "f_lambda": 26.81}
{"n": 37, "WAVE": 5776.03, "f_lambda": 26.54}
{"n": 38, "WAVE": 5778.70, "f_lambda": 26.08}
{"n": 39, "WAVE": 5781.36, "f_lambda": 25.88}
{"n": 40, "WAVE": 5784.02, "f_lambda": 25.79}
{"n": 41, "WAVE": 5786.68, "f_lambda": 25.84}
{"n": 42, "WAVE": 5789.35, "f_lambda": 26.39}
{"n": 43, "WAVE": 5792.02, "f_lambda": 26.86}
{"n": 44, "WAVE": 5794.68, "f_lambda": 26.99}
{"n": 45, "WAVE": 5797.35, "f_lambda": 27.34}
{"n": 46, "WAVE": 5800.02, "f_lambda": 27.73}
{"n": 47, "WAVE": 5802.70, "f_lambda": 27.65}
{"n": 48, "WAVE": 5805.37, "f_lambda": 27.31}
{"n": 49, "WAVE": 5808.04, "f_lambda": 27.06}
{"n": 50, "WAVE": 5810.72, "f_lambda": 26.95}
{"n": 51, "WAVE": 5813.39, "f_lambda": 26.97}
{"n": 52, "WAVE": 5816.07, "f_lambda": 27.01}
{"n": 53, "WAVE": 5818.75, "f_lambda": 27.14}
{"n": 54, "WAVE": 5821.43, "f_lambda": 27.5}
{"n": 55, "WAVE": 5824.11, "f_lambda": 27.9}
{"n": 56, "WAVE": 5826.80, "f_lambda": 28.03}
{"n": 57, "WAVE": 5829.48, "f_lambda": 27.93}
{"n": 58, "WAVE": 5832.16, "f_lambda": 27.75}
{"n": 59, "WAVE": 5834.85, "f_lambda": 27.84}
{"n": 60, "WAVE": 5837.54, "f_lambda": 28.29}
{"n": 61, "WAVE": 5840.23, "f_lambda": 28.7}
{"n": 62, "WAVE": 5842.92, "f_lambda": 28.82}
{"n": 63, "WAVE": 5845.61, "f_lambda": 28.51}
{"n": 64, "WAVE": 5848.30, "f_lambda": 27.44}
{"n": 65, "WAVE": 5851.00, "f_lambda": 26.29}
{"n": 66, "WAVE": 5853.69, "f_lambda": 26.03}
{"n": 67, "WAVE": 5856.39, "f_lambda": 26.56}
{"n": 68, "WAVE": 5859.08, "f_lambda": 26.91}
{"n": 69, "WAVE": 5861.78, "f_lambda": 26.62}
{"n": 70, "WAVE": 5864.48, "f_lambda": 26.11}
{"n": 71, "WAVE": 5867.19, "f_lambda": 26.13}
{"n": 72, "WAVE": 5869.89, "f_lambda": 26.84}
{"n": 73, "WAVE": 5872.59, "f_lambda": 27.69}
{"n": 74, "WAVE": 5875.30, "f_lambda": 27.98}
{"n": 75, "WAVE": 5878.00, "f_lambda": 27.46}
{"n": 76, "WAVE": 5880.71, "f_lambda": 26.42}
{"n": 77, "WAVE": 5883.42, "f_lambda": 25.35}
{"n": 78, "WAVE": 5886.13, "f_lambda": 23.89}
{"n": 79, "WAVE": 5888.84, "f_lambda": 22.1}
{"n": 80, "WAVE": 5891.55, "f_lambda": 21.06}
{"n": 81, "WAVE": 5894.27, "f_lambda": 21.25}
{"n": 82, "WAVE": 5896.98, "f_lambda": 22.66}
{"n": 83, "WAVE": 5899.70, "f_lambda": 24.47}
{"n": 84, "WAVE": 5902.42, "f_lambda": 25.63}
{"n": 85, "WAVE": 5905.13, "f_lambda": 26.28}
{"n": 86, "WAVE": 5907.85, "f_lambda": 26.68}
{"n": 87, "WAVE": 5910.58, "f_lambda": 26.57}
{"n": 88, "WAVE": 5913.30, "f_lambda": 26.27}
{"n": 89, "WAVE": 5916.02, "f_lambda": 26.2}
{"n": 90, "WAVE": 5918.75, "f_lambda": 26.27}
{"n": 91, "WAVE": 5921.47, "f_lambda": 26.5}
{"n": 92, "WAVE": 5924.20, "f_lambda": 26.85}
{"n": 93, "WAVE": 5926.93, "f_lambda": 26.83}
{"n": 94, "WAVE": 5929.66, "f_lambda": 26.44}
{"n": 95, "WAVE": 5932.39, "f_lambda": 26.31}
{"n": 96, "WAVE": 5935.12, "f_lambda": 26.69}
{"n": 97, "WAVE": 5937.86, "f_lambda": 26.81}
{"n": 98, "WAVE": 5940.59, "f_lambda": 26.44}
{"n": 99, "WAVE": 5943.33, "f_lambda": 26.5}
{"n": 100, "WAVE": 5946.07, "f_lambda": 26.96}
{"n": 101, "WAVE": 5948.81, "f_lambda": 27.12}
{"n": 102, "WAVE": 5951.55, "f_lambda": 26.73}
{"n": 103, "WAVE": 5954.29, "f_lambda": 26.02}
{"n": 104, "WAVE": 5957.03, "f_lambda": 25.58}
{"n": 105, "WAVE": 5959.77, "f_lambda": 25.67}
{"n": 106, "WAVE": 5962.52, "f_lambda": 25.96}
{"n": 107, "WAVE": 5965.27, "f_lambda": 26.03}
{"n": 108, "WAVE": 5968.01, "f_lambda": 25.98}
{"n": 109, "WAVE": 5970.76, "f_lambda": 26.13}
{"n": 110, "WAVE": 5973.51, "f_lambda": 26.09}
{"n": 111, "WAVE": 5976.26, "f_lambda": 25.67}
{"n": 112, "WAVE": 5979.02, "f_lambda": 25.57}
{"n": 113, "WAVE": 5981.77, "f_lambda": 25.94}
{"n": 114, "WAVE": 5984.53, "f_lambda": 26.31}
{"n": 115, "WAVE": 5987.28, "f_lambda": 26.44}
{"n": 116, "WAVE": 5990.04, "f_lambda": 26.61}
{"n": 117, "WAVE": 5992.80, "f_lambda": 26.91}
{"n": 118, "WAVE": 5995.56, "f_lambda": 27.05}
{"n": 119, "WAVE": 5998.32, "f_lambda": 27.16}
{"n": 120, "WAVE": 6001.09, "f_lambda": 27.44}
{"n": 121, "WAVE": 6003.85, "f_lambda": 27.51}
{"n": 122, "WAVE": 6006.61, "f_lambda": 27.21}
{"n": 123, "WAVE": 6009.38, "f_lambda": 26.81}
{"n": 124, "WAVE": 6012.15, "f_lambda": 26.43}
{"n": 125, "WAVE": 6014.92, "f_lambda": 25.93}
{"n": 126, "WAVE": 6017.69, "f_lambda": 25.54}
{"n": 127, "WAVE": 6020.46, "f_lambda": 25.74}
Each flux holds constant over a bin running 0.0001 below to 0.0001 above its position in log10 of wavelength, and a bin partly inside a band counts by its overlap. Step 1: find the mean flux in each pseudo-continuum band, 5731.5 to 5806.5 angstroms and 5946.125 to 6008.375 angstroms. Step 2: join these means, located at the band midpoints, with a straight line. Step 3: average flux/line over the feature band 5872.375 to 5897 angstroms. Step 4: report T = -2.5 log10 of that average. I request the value 0.09 mag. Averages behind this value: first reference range 26.8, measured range 24.5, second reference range 26.4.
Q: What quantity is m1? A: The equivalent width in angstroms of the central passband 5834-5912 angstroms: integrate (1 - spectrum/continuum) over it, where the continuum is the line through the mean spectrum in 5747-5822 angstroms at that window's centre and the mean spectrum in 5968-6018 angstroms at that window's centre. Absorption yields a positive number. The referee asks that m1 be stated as 1.7 angstroms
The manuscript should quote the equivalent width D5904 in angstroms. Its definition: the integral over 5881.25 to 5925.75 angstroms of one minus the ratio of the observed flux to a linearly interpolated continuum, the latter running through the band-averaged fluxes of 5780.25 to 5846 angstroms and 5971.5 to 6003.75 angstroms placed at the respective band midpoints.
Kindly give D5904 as 3.30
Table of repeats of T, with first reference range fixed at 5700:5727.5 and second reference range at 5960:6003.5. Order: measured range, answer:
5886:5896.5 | 0.21 mag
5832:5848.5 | -0.06 mag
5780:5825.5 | -0.01 mag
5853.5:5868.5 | 0.01 mag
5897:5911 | 0.04 mag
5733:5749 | -0.01 mag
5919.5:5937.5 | -0.01 mag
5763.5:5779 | 0.00 mag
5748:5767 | 0.01 mag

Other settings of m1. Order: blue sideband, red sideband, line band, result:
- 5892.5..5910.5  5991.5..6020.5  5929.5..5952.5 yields -1.17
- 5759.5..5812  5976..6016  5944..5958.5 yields 0.10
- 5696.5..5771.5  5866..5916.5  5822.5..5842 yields -1.64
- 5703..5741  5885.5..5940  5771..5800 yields 0.00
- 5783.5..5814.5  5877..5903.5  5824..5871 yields -3.71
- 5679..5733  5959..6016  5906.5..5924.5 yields 0.04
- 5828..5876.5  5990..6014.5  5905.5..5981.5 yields 2.28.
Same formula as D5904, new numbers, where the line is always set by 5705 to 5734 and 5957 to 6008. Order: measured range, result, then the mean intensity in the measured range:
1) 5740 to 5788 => 0.8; 26.5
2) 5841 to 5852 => -0.4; 27.9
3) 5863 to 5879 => -0.2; 27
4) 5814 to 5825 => -0.2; 27.3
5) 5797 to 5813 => -0.3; 27.3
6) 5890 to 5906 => 1.9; 23.5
